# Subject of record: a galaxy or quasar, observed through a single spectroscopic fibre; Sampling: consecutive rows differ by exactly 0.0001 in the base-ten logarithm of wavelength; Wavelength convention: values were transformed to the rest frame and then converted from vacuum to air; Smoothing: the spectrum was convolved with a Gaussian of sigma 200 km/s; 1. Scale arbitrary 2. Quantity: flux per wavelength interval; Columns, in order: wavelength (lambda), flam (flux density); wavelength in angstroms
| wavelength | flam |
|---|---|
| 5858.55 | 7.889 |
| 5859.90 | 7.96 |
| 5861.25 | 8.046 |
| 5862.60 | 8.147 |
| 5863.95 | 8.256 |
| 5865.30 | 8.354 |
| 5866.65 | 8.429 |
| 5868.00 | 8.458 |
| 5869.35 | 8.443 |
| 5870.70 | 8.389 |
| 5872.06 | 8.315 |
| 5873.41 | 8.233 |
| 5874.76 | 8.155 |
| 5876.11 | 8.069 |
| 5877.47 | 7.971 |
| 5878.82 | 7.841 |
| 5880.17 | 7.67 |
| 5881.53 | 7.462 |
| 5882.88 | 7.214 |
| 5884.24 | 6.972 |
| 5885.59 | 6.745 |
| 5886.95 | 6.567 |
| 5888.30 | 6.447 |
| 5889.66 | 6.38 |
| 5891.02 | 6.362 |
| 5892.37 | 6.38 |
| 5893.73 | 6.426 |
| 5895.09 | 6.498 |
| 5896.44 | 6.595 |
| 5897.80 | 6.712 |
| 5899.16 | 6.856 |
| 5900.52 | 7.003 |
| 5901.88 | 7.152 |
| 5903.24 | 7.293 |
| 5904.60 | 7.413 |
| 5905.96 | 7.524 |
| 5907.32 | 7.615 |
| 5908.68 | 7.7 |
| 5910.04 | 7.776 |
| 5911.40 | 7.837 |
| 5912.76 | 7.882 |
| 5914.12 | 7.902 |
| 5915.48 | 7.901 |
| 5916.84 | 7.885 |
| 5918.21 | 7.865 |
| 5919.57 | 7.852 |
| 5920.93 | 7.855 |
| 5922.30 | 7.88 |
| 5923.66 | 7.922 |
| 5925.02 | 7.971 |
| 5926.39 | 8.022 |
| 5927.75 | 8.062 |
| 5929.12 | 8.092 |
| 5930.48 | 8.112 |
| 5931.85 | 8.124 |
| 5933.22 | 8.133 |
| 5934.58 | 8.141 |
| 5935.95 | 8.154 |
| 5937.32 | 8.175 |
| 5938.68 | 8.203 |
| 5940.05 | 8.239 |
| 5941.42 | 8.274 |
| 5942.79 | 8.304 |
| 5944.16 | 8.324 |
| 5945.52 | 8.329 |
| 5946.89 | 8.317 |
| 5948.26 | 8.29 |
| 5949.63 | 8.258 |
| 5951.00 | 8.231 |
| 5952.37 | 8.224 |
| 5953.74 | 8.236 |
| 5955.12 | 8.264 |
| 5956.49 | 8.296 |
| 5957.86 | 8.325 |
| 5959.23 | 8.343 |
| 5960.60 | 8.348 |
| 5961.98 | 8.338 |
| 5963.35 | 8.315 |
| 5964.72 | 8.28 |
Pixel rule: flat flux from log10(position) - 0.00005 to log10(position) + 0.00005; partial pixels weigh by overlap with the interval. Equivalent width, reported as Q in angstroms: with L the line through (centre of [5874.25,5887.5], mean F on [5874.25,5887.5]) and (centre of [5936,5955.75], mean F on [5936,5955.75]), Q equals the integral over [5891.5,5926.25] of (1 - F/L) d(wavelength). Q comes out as 1.69 angstroms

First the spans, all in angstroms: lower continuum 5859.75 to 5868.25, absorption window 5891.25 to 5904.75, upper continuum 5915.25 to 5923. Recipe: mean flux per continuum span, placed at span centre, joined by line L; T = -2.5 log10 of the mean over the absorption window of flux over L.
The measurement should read 0.18 mag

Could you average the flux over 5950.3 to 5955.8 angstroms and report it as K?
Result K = 8.23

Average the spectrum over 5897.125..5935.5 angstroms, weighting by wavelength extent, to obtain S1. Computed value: 7.73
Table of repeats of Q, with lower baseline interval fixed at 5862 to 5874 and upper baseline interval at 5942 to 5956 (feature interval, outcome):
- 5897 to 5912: 1.7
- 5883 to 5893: 2.1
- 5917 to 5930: 0.5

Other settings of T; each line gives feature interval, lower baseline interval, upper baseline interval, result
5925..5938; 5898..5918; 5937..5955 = -0.02 mag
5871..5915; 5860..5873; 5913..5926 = 0.11 mag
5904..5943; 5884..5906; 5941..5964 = -0.06 mag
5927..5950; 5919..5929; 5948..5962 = -0.01 mag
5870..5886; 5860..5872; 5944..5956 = 0.07 mag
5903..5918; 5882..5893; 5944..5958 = -0.07 mag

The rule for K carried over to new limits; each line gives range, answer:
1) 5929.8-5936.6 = 8.13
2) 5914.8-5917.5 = 7.9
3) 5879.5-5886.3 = 7.2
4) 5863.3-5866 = 8.31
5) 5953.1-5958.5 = 8.27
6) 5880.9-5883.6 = 7.33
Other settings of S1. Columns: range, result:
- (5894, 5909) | 7.09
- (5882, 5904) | 6.73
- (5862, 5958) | 7.77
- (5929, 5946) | 8.21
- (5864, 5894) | 7.54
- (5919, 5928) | 7.94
